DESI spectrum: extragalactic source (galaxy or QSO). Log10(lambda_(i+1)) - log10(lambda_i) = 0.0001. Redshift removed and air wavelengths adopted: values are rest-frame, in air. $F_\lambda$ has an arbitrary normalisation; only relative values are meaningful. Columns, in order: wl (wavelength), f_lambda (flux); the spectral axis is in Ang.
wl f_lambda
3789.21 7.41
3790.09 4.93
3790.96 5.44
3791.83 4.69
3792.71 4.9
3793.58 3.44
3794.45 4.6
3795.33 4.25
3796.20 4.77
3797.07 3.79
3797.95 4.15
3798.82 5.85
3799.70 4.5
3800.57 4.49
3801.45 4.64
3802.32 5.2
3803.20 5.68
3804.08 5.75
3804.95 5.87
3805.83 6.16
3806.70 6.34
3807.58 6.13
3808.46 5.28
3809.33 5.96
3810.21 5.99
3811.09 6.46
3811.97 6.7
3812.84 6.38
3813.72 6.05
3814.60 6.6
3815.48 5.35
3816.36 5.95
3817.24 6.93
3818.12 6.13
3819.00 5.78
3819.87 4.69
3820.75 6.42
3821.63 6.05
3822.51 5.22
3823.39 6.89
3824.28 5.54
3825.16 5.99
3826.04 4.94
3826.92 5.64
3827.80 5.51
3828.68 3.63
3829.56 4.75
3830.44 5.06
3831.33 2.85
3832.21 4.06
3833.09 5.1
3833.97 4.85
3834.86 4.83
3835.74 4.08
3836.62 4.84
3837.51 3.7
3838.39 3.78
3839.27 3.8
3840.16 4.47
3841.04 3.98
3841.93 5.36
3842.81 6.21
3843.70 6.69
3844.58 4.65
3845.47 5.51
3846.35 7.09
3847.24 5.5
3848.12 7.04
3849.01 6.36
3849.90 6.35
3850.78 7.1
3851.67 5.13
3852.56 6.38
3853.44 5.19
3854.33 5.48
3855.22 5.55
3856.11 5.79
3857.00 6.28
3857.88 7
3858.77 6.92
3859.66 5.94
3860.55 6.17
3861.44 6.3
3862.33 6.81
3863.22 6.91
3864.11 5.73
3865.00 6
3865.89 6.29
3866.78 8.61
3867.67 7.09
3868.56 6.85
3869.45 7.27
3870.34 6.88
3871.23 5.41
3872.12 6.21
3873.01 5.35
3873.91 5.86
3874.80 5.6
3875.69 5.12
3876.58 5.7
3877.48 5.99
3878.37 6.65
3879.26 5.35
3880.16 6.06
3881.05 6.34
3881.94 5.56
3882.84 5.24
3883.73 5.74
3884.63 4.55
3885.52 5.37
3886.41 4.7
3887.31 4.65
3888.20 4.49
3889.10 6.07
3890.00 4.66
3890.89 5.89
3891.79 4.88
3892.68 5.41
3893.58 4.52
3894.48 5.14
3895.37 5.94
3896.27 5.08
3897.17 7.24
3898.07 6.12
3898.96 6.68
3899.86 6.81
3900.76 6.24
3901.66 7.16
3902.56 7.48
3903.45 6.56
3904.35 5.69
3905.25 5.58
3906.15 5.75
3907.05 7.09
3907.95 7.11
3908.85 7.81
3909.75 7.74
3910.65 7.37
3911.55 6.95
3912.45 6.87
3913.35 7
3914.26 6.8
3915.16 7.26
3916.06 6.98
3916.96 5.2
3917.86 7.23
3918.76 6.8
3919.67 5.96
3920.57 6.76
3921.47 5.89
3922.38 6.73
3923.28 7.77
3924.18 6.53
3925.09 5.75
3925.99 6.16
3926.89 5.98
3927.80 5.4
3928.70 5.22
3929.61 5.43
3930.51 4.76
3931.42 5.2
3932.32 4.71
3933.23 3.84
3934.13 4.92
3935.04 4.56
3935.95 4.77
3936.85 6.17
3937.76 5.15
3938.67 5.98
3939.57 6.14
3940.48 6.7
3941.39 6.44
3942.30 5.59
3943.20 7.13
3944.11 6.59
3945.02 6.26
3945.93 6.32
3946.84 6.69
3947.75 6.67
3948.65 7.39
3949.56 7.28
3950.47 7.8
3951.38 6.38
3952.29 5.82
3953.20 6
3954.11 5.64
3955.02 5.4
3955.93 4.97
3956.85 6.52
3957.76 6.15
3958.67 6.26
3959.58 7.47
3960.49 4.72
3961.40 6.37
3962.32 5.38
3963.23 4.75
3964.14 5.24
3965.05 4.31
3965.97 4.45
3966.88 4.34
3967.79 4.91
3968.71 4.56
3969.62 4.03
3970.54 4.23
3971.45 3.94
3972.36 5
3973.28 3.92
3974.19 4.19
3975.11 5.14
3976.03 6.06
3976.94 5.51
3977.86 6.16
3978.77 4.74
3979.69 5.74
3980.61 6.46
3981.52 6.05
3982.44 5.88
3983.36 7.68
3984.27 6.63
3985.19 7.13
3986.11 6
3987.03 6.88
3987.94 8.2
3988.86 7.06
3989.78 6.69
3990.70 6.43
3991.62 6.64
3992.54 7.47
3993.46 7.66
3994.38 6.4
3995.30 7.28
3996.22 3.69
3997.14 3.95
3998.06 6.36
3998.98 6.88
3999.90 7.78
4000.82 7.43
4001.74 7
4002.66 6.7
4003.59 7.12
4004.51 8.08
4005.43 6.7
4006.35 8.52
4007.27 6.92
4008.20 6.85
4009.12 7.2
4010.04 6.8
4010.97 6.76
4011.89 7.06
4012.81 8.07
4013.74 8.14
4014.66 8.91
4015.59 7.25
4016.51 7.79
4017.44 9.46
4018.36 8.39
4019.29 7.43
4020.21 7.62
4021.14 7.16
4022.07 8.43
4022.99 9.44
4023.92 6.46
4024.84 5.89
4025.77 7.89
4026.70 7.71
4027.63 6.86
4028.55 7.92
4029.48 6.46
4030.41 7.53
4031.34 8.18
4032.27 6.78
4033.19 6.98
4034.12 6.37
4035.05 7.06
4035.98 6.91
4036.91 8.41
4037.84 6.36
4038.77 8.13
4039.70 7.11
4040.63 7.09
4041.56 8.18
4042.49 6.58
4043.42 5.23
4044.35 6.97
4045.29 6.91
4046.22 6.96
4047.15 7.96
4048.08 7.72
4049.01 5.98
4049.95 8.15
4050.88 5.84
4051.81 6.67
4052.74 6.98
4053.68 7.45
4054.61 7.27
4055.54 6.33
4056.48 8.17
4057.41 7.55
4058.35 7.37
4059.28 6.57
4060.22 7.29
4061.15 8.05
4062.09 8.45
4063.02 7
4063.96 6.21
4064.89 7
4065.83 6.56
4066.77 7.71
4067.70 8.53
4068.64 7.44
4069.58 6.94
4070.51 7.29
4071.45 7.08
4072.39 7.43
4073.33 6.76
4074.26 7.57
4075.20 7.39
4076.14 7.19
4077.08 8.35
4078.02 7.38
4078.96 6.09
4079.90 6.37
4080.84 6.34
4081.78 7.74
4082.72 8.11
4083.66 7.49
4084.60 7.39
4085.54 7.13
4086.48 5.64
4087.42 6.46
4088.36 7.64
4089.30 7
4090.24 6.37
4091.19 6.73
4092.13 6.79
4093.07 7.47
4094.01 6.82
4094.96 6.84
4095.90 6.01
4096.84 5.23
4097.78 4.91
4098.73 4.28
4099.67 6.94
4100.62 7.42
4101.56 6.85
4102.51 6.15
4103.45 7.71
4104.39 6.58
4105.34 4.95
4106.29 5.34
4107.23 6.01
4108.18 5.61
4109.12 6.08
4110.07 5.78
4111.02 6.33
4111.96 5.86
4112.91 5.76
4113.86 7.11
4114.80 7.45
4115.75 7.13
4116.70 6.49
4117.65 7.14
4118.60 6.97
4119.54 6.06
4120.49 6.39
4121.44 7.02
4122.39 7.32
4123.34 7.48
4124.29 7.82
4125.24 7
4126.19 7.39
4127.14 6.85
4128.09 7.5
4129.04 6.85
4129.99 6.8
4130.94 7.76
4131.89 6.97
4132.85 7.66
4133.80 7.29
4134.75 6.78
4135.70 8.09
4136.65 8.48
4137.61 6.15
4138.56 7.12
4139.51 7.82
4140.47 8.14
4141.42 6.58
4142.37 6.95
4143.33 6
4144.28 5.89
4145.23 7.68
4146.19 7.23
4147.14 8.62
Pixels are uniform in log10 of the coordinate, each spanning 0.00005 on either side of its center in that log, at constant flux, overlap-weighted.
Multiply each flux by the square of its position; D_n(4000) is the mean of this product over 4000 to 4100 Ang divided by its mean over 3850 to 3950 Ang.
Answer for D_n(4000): 1.27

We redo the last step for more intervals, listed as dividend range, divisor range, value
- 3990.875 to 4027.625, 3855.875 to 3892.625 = 1.31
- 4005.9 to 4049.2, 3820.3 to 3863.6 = 1.47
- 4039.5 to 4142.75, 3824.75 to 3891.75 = 1.39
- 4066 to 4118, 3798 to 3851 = 1.41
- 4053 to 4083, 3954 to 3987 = 1.40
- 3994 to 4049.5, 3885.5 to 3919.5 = 1.23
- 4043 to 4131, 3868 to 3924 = 1.23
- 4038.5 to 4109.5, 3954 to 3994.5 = 1.26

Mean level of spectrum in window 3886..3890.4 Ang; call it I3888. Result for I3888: 4.91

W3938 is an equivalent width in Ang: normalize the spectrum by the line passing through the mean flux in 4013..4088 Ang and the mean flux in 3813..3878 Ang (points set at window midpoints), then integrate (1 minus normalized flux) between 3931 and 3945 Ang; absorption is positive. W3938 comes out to 1.78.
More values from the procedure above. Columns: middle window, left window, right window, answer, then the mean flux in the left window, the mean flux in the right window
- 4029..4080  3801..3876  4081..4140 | -4.7 Ang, 5.74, 6.78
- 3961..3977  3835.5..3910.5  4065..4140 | 3.9 Ang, 5.91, 6.87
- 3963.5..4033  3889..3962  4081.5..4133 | -2.3 Ang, 6.16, 6.69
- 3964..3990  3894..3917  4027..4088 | 5.0 Ang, 6.62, 7.16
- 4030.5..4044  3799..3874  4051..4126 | -1.0 Ang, 5.72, 6.85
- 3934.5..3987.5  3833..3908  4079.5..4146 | 3.5 Ang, 5.82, 6.78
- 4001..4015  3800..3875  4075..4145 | -2.1 Ang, 5.73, 6.8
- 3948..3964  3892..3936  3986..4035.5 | 1.2 Ang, 6.17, 7.21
